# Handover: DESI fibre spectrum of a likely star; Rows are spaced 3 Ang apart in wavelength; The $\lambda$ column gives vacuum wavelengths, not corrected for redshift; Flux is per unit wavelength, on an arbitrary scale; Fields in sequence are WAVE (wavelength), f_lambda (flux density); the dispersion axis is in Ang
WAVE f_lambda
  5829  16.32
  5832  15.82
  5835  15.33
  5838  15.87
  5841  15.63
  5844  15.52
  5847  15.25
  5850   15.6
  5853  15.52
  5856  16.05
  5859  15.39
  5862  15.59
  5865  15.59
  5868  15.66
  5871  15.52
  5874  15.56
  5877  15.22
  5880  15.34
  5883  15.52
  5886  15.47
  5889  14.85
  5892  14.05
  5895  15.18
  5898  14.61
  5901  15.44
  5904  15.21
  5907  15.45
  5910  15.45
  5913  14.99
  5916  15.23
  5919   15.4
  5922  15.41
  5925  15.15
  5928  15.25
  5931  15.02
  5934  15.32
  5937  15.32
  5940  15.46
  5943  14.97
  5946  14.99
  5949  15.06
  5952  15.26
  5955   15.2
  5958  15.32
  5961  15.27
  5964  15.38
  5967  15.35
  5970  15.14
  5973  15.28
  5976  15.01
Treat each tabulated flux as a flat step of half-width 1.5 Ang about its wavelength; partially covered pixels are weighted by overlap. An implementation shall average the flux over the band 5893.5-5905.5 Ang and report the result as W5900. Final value 15.1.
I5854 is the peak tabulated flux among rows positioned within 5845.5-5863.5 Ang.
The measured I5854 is 16.05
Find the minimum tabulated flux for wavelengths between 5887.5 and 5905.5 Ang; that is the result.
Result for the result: 14.05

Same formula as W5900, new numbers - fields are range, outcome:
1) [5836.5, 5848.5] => 15.6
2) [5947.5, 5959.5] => 15.2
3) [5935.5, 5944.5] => 15.2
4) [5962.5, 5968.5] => 15.4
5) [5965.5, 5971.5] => 15.2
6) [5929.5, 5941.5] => 15.3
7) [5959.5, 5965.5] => 15.3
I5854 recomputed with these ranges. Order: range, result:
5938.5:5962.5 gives 15.46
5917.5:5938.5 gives 15.41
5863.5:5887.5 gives 15.66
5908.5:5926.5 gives 15.45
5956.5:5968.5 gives 15.38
